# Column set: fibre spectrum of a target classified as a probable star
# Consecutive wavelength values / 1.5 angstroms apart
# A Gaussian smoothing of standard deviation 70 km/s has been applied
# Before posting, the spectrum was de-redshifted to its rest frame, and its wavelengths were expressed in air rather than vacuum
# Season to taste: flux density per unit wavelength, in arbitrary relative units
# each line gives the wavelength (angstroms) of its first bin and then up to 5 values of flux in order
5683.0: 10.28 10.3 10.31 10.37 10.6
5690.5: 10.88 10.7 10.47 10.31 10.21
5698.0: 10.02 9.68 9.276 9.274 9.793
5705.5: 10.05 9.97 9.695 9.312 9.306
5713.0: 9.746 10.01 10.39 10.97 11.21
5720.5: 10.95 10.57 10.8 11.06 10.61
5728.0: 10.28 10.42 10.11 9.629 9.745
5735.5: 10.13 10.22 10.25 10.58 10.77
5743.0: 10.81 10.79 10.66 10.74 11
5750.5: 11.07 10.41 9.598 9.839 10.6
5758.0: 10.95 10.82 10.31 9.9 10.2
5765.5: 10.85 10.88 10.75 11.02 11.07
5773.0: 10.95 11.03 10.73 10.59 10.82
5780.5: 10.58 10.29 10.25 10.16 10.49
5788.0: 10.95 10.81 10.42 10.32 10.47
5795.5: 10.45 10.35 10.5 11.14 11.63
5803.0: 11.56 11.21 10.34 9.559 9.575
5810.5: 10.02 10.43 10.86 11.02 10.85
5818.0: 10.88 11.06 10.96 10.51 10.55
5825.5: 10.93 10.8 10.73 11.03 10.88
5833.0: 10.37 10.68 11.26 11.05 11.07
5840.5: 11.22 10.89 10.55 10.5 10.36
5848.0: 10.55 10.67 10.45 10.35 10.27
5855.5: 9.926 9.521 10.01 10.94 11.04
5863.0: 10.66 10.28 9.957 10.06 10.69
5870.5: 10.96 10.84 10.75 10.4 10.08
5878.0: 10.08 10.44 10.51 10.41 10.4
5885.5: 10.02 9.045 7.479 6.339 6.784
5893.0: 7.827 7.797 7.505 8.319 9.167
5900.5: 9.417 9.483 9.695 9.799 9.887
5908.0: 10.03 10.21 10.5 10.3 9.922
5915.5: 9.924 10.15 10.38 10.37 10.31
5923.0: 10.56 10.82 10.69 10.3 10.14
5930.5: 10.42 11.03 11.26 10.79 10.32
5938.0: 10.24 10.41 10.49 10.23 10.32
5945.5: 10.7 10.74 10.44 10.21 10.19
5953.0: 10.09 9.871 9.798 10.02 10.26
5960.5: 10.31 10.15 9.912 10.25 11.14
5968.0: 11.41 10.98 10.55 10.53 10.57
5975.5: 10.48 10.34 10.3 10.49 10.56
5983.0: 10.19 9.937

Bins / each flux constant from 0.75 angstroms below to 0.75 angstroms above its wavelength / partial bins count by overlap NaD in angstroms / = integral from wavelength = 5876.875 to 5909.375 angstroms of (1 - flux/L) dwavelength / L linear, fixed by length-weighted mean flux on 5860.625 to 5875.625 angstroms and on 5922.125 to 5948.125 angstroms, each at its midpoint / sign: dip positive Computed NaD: 4.5 angstroms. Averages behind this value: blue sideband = 10.6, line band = 9.1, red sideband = 10.6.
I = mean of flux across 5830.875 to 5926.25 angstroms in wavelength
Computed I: 10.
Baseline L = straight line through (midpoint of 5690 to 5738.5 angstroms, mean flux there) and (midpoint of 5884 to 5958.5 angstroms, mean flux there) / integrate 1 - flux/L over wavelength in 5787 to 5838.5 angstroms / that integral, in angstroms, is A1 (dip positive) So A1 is -3.6 angstroms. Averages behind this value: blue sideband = 10.2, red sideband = 9.82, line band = 10.7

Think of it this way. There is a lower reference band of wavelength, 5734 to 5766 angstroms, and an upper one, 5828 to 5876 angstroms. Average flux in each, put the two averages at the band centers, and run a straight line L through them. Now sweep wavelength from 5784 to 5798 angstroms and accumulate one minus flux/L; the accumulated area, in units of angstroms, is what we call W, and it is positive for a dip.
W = 0.0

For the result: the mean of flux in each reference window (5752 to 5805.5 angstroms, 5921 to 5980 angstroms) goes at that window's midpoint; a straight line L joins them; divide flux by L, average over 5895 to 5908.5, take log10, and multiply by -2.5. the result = 0.14 mag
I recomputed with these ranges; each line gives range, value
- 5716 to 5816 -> 10.6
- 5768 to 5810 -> 10.6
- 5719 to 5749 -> 10.5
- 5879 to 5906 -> 8.91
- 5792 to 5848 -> 10.7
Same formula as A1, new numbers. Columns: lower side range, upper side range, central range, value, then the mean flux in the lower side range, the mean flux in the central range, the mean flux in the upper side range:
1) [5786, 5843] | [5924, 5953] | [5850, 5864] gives 0.4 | 10.7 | 10.4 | 10.5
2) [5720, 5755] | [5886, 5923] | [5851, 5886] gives -3.3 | 10.5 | 10.4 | 9.23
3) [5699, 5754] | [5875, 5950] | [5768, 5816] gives -2.4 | 10.3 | 10.6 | 9.86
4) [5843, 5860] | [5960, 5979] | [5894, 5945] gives 1.9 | 10.3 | 10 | 10.5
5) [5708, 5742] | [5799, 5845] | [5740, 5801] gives -0.5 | 10.3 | 10.6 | 10.8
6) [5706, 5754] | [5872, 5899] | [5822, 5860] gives -4.5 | 10.4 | 10.6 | 9.12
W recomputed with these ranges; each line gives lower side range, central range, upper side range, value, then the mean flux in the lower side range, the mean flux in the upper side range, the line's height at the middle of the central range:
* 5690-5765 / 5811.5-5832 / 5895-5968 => -1.2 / 10.3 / 10.2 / 10.2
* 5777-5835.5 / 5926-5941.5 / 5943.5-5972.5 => -0.2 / 10.6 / 10.4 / 10.4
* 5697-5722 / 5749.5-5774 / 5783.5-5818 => -0.6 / 10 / 10.6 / 10.3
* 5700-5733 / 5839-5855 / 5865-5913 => -1.5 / 10.2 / 9.54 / 9.69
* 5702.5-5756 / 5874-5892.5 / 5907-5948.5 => 1.9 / 10.3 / 10.4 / 10.4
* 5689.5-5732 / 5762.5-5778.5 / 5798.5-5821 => -0.4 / 10.2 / 10.7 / 10.5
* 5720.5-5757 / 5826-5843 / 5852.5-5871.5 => -0.8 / 10.5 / 10.4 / 10.4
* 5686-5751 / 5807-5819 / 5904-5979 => -0.1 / 10.3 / 10.4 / 10.3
